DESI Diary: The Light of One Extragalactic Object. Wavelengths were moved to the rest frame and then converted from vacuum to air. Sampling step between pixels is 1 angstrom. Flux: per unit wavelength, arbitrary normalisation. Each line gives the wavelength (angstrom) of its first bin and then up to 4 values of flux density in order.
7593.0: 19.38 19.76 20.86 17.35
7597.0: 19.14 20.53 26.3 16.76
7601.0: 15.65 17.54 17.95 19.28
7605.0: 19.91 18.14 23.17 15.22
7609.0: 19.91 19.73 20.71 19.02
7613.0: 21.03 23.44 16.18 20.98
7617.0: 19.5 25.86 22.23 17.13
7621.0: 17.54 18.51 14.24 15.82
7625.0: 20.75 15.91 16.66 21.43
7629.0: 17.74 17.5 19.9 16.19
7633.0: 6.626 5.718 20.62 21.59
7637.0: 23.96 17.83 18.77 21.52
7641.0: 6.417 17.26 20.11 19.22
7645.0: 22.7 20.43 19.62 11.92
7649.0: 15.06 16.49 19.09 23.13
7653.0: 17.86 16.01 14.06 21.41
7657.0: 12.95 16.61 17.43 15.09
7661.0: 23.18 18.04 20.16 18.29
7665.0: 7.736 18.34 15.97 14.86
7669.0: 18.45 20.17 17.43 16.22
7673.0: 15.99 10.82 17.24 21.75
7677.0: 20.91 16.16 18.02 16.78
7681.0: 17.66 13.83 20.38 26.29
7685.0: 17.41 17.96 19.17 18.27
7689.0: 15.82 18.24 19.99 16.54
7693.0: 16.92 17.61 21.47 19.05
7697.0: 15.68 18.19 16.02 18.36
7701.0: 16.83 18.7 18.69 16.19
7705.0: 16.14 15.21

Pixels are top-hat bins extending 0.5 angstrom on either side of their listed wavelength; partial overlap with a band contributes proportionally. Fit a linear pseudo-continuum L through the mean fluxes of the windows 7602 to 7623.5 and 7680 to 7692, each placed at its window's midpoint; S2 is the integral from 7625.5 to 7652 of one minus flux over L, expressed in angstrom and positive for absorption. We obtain 2.3 angstrom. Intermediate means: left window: 19.5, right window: 18.5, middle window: 17.4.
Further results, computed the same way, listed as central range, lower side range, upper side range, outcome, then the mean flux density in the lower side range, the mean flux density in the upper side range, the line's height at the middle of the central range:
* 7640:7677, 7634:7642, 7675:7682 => 1.41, 17.8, 18.1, 17.9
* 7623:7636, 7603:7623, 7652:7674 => 1.68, 19.7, 17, 18.8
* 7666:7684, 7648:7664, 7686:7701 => 0.27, 17.6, 17.9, 17.8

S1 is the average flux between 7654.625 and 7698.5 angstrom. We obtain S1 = 17.6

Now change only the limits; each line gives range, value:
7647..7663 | 17.4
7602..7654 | 18.4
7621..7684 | 17.4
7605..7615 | 19.8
